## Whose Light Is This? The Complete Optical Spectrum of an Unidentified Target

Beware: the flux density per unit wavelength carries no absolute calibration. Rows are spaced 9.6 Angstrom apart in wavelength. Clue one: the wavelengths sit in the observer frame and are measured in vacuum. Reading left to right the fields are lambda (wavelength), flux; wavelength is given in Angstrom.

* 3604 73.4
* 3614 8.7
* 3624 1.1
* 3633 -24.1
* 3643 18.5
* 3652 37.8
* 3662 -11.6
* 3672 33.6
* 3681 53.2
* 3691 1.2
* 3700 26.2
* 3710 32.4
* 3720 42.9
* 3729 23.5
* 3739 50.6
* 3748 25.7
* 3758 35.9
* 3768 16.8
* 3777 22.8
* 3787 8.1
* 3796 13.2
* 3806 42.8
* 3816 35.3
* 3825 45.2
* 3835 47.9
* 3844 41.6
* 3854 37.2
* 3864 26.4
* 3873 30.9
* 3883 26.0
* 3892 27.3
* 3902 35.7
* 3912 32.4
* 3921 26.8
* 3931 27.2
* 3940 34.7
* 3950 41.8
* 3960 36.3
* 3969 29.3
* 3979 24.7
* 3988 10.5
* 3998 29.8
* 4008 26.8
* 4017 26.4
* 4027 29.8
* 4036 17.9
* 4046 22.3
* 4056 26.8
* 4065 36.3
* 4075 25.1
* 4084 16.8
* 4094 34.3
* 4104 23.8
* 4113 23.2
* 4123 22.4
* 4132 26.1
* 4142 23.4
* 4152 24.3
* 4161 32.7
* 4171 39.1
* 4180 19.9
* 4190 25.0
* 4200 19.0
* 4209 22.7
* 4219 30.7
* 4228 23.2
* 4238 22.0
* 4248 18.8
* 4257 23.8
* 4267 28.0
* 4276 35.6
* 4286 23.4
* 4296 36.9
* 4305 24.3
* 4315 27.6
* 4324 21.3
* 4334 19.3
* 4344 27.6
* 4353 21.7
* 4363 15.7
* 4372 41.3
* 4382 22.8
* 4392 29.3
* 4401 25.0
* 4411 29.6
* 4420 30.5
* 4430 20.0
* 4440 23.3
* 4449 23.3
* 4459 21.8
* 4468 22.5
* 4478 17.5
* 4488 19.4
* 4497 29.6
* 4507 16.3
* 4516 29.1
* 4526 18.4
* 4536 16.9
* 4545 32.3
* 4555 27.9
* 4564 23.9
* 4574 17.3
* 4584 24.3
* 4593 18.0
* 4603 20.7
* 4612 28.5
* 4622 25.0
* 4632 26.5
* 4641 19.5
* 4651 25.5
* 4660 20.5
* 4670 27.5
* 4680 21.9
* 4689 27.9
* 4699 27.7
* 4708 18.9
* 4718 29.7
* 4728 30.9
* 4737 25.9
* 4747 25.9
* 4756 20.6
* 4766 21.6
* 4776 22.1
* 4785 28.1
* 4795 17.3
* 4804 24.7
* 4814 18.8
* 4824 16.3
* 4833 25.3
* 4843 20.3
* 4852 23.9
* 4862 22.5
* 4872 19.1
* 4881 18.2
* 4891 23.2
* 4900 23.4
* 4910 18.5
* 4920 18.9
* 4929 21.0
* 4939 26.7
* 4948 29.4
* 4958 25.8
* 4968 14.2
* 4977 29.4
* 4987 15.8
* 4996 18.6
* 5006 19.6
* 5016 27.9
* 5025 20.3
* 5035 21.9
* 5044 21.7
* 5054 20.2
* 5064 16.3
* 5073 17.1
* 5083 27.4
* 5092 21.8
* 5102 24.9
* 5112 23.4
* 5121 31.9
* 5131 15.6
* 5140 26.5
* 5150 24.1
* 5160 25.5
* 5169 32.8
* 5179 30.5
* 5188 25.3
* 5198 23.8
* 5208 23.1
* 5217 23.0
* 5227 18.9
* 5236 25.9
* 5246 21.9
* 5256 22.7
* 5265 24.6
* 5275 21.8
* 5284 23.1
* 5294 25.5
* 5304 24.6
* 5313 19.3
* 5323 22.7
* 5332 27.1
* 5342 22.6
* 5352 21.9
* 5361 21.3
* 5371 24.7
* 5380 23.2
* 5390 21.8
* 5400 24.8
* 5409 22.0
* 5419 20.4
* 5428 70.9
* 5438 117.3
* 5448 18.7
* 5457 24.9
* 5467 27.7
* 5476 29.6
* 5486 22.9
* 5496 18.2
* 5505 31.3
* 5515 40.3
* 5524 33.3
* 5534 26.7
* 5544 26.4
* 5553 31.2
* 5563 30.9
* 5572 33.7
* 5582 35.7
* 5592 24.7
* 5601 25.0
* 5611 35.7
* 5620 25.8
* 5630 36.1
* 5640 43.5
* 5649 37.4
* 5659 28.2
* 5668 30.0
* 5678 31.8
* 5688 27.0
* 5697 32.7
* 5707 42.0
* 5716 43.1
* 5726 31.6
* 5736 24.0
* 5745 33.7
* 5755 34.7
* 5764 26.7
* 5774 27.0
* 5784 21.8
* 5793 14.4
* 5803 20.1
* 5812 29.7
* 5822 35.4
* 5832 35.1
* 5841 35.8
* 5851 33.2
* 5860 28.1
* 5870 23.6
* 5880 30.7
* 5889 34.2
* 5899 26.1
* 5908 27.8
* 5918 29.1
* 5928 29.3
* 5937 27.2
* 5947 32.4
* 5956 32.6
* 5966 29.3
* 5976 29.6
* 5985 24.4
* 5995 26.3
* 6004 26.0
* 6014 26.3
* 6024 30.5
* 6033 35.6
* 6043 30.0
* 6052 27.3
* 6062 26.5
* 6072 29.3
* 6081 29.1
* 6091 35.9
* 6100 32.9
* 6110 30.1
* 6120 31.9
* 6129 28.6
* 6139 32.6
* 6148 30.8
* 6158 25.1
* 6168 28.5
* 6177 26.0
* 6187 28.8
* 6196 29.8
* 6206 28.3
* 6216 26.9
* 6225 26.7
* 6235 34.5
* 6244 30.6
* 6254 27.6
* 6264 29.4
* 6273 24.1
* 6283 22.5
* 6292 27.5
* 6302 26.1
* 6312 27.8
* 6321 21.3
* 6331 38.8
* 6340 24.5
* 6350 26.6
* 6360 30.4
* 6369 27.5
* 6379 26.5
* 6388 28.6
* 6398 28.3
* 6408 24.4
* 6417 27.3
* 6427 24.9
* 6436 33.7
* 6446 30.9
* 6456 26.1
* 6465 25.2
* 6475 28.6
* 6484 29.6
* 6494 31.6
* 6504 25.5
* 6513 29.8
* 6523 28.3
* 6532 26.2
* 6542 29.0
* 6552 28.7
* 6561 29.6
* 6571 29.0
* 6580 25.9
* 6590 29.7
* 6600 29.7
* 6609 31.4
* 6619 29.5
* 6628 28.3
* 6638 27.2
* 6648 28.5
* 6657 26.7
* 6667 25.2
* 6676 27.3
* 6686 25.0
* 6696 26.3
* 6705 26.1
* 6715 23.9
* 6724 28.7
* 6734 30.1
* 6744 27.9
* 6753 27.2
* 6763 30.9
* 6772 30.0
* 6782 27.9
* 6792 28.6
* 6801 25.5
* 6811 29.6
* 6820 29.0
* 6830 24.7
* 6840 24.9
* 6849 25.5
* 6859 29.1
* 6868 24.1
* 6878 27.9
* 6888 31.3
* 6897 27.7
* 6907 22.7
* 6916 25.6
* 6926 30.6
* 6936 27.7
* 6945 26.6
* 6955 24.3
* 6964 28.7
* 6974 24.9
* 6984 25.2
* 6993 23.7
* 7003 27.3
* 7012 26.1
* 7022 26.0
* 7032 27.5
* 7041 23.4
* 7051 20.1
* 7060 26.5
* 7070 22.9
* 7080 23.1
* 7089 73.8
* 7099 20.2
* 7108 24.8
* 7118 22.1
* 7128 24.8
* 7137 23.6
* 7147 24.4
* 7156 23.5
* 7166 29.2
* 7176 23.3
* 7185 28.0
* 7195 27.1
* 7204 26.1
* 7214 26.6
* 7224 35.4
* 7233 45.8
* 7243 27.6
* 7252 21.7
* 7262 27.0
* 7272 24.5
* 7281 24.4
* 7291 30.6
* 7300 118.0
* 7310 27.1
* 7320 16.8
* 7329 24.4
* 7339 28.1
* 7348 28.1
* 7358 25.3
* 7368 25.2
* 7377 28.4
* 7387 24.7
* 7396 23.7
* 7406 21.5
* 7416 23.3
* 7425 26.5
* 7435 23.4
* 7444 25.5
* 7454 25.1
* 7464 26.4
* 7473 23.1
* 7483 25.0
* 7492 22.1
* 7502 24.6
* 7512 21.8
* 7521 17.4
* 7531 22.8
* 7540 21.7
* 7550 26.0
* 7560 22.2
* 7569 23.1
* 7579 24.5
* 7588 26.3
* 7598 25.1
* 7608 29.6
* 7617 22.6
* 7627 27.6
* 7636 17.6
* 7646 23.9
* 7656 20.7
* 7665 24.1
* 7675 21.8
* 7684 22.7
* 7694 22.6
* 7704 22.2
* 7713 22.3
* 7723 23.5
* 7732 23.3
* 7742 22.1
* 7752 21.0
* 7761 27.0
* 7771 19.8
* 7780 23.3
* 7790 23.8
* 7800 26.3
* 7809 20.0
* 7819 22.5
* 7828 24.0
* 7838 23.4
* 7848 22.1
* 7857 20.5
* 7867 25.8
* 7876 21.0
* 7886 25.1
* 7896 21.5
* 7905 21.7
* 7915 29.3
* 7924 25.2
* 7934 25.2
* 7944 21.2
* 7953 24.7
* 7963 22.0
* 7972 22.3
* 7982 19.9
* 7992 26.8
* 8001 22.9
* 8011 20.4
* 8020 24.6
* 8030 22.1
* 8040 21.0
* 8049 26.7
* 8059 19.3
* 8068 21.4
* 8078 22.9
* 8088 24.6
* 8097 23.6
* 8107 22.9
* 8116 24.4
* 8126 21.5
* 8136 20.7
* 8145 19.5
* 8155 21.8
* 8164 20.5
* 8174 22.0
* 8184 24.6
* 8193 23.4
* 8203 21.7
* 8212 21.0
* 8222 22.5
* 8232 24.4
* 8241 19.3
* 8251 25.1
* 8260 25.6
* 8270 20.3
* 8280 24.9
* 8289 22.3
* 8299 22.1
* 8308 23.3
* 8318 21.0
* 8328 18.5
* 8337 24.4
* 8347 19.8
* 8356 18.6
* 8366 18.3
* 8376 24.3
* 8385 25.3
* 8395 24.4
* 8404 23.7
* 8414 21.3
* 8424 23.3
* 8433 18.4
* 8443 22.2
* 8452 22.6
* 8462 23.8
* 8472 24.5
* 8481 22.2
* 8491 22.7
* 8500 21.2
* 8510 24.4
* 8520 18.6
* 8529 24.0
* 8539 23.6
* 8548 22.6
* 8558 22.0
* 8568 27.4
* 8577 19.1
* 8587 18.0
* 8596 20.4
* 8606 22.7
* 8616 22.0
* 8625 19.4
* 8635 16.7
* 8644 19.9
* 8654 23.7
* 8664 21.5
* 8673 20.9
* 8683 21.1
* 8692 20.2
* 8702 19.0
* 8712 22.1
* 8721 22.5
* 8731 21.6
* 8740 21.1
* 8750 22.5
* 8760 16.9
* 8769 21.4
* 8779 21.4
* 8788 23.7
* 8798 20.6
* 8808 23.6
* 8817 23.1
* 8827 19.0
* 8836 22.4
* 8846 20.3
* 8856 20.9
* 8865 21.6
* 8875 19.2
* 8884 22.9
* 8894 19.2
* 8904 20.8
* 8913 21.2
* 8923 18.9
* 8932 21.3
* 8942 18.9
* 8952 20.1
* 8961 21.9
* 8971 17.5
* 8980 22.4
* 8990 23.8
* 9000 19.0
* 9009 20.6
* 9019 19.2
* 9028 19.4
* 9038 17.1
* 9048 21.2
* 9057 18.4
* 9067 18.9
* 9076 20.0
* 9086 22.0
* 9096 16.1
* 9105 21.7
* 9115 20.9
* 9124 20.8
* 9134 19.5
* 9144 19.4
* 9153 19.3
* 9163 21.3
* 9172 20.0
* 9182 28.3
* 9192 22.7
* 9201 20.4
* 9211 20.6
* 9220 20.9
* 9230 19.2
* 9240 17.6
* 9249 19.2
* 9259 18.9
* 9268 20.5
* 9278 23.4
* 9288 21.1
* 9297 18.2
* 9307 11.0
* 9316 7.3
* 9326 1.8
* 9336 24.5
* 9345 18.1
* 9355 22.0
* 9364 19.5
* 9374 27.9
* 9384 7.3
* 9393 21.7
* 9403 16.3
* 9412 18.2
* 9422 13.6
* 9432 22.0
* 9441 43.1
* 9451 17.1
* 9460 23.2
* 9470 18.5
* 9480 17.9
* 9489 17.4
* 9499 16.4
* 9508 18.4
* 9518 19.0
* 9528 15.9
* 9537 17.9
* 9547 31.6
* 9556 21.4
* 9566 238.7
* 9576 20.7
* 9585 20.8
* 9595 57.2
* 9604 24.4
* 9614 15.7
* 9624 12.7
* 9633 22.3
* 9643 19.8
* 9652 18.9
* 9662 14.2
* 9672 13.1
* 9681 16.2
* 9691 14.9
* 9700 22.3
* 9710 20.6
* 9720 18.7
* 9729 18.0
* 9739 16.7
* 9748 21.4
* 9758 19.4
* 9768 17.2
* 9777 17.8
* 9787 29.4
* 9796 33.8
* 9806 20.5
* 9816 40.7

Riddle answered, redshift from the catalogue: 0.457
